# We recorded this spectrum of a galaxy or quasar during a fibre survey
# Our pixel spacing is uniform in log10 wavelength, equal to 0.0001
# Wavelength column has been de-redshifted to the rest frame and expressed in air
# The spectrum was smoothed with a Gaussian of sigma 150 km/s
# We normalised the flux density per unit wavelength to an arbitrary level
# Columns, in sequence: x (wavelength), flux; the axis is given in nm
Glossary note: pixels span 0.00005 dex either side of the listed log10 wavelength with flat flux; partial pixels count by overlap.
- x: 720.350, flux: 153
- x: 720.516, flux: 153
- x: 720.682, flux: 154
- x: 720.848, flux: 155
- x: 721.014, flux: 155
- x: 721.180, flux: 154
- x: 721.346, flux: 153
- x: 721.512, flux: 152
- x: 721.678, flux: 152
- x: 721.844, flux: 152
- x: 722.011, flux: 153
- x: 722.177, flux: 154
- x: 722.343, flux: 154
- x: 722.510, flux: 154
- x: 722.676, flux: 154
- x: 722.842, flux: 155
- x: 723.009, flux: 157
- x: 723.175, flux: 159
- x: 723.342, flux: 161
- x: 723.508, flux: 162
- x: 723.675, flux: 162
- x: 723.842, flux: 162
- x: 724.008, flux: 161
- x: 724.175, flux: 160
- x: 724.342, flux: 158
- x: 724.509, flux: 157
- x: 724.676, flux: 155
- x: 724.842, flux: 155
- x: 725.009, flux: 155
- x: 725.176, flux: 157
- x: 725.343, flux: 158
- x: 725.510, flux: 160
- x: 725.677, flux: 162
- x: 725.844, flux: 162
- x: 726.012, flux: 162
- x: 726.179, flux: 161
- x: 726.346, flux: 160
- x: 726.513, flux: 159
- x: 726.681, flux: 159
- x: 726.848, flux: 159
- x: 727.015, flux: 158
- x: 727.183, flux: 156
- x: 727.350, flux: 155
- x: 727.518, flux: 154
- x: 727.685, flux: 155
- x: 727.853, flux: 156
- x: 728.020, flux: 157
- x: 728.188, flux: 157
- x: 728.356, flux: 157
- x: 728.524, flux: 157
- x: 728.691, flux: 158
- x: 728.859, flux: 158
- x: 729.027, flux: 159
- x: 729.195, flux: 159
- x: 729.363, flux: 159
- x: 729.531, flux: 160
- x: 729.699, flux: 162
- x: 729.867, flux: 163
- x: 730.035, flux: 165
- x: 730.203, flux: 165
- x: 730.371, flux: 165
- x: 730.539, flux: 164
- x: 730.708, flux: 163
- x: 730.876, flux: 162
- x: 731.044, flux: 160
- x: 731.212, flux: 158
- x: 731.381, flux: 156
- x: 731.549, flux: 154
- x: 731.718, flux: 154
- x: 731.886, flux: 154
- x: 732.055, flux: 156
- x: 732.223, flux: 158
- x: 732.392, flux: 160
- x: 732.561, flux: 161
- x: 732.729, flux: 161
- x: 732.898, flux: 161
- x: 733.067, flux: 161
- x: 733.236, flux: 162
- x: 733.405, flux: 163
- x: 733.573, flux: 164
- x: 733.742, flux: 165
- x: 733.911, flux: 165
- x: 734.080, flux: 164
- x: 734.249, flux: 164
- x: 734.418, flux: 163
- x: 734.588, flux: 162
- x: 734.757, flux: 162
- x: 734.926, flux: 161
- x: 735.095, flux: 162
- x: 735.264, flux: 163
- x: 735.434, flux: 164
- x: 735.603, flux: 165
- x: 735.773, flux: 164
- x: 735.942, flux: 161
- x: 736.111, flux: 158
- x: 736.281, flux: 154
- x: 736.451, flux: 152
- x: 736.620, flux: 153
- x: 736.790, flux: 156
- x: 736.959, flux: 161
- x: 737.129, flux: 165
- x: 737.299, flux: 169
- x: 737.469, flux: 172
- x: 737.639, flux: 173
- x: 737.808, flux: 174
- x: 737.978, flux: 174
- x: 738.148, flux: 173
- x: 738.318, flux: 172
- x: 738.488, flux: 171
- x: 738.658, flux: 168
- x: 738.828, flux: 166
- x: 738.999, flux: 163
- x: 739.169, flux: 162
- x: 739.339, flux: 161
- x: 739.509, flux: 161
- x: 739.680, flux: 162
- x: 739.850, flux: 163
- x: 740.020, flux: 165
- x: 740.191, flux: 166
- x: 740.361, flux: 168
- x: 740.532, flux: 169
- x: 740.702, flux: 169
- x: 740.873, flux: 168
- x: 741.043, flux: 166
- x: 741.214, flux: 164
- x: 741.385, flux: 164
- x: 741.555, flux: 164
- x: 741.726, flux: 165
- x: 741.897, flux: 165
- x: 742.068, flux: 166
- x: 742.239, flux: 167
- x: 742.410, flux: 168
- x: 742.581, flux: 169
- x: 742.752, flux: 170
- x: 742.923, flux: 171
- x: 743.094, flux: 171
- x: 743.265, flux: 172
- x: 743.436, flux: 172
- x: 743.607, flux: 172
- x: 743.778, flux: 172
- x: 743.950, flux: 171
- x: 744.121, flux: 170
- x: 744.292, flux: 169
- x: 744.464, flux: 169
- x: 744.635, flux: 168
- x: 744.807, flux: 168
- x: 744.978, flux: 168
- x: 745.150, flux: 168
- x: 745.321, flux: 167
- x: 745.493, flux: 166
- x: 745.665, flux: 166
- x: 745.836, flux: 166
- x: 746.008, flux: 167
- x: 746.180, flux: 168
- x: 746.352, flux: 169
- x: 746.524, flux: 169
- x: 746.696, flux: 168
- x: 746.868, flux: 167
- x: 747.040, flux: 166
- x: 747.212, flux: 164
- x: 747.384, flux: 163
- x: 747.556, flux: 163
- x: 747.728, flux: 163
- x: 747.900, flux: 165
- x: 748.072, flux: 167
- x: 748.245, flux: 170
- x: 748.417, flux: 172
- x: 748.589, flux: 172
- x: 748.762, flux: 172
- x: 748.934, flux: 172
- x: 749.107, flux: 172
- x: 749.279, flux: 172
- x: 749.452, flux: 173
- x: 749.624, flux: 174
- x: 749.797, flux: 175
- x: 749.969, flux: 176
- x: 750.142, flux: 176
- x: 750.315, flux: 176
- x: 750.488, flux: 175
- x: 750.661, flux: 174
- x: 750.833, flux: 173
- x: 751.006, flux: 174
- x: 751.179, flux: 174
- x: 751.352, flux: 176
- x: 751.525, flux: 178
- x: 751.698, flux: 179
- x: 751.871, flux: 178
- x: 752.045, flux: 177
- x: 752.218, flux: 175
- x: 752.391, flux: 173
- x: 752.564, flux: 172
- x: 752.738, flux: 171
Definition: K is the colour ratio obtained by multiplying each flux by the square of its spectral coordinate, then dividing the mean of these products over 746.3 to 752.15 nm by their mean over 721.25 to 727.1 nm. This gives 1.2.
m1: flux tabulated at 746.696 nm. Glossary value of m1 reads 168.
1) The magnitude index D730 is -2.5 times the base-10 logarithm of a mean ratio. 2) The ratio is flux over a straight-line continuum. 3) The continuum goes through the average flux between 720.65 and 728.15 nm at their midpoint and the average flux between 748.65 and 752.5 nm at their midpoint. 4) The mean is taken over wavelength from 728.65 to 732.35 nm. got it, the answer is 0.01 mag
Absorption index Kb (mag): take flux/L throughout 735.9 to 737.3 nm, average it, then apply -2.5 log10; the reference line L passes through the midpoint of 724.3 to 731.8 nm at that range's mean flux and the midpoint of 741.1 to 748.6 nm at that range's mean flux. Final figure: 0.04 mag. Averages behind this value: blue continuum 159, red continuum 168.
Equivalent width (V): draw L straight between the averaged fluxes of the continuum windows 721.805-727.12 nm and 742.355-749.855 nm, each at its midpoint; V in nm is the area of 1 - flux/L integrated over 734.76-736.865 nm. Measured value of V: 0.055 nm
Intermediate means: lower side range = 158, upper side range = 169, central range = 160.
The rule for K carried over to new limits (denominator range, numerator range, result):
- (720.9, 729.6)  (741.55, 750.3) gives 1.14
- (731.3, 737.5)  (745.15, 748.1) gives 1.07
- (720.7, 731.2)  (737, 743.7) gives 1.10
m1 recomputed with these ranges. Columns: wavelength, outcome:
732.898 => 161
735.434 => 164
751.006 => 174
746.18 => 168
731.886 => 154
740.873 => 168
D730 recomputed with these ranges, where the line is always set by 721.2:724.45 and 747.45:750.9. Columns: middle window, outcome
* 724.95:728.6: 0.005 mag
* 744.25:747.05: 0.013 mag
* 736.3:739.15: -0.006 mag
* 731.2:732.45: 0.039 mag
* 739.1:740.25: 0.022 mag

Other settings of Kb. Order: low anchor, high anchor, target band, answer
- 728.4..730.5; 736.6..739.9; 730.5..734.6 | 0.02 mag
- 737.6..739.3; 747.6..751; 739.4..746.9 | 0.02 mag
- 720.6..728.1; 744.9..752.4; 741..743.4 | 0.00 mag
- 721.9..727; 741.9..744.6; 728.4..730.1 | 0.01 mag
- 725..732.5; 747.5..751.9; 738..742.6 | 0.00 mag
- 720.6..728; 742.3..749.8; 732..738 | 0.00 mag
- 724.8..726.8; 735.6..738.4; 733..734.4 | 0.00 mag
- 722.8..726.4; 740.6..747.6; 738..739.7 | -0.01 mag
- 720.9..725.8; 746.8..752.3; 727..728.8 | 0.02 mag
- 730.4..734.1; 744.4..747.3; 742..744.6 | -0.03 mag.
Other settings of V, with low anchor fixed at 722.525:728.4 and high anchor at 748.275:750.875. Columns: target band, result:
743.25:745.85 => 0.02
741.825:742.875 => 0.01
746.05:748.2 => 0.07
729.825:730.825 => -0.02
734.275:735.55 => 0.01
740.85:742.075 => 0.02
